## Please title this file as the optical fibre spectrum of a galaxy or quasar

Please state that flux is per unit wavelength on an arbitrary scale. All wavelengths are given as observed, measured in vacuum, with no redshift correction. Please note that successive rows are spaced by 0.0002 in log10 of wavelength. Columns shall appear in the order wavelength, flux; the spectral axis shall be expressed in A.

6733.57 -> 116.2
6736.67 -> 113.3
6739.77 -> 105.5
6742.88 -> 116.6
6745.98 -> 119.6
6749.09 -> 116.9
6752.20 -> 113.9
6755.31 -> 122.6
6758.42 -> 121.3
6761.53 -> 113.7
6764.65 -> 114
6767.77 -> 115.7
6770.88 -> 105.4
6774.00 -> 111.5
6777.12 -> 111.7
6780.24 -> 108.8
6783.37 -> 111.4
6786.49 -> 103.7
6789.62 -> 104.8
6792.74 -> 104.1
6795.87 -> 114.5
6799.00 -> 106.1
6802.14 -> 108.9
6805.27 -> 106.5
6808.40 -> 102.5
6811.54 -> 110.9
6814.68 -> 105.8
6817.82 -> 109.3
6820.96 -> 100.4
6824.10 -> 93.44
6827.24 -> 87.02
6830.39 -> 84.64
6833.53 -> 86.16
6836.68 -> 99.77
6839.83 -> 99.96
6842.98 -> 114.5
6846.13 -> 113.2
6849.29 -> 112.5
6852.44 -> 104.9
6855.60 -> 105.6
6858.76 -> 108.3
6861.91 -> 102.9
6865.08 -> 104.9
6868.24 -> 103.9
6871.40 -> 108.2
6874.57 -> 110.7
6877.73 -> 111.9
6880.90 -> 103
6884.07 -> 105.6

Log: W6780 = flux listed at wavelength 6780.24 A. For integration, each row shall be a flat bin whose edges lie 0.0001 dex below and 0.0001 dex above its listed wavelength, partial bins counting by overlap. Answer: 108.8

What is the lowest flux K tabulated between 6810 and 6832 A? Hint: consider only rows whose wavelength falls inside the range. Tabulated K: 84.64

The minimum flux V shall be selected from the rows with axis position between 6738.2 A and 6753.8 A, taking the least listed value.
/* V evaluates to 105.5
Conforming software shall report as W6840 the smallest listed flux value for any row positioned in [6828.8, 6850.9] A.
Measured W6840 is 84.64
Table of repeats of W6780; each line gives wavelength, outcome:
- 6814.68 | 105.8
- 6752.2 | 113.9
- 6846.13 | 113.2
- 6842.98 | 114.5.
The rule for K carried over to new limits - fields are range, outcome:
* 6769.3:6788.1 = 103.7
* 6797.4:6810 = 102.5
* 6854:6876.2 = 102.9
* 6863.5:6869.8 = 103.9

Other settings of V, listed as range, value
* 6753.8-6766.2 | 113.7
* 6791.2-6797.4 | 104.1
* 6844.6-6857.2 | 104.9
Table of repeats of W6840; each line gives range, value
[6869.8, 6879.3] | 108.2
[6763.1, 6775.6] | 105.4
